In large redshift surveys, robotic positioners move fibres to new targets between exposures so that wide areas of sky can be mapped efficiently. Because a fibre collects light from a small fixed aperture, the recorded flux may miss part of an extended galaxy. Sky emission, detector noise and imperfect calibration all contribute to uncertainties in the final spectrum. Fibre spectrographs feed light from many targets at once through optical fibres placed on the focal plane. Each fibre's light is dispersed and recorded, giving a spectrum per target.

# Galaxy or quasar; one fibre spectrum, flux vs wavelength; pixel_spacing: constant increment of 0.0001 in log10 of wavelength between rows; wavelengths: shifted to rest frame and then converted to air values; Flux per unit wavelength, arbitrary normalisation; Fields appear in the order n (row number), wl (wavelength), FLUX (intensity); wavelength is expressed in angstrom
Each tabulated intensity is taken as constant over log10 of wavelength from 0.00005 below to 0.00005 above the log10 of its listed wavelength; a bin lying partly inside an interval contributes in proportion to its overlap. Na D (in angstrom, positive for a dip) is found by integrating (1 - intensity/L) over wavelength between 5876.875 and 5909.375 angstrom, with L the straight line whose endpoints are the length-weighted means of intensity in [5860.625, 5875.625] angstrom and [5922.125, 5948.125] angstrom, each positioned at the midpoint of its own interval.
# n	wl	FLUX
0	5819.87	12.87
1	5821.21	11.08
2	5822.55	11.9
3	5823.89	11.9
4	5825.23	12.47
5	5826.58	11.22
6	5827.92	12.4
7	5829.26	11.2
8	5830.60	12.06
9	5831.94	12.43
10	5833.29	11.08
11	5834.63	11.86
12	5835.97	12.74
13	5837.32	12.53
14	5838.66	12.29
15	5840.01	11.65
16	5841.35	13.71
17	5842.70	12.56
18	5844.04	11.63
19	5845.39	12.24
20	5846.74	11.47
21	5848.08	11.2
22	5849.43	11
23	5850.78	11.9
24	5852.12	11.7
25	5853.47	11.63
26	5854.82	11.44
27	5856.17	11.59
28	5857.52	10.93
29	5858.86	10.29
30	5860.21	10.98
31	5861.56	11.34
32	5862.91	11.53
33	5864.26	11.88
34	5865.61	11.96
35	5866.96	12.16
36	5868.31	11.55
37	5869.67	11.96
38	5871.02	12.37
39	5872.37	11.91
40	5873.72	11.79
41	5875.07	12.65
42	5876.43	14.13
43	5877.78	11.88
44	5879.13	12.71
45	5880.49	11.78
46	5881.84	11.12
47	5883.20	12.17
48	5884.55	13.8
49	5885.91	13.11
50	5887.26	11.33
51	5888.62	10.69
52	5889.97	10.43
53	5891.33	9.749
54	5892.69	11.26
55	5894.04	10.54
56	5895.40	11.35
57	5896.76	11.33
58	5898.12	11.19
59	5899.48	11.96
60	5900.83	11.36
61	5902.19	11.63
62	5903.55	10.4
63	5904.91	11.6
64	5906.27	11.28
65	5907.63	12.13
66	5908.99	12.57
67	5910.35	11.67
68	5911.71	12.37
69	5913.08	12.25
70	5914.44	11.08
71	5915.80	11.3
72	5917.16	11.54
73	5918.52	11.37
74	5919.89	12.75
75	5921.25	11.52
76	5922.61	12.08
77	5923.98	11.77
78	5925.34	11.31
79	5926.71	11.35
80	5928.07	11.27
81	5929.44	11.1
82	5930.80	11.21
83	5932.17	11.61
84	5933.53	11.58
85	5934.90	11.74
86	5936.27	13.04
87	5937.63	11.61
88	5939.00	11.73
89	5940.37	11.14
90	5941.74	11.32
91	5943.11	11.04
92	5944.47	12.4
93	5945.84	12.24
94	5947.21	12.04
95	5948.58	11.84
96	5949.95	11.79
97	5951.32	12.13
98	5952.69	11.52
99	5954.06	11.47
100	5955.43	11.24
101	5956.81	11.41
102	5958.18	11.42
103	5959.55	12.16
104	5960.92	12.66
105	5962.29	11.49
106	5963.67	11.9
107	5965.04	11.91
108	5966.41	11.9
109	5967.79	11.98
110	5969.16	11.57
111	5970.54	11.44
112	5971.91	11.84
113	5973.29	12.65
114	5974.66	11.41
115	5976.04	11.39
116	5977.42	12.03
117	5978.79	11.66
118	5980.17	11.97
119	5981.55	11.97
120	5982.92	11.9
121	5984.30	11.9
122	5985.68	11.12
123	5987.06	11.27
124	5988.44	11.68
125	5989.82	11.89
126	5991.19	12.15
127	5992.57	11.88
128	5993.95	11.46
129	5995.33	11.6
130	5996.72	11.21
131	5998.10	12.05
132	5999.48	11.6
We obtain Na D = 0.7 angstrom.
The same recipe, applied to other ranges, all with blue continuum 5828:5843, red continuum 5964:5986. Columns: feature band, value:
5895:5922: 0.8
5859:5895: 0.9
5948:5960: 0.2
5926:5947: 0.5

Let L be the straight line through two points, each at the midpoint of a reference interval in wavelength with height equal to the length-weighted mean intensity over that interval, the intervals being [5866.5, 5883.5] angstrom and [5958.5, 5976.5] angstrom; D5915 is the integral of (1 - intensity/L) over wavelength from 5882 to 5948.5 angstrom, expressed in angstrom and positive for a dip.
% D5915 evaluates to 2.3 angstrom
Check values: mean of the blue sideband 12.2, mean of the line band 11.6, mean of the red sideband 11.9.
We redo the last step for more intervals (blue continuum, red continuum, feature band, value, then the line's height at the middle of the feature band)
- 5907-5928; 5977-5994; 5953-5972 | 0.1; 11.8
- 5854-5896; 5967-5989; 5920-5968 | 0.0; 11.7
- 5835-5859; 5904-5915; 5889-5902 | 0.9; 11.8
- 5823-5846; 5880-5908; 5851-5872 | 0.4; 11.8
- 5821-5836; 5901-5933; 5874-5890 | -0.7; 11.7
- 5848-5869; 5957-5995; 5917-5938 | -0.1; 11.7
